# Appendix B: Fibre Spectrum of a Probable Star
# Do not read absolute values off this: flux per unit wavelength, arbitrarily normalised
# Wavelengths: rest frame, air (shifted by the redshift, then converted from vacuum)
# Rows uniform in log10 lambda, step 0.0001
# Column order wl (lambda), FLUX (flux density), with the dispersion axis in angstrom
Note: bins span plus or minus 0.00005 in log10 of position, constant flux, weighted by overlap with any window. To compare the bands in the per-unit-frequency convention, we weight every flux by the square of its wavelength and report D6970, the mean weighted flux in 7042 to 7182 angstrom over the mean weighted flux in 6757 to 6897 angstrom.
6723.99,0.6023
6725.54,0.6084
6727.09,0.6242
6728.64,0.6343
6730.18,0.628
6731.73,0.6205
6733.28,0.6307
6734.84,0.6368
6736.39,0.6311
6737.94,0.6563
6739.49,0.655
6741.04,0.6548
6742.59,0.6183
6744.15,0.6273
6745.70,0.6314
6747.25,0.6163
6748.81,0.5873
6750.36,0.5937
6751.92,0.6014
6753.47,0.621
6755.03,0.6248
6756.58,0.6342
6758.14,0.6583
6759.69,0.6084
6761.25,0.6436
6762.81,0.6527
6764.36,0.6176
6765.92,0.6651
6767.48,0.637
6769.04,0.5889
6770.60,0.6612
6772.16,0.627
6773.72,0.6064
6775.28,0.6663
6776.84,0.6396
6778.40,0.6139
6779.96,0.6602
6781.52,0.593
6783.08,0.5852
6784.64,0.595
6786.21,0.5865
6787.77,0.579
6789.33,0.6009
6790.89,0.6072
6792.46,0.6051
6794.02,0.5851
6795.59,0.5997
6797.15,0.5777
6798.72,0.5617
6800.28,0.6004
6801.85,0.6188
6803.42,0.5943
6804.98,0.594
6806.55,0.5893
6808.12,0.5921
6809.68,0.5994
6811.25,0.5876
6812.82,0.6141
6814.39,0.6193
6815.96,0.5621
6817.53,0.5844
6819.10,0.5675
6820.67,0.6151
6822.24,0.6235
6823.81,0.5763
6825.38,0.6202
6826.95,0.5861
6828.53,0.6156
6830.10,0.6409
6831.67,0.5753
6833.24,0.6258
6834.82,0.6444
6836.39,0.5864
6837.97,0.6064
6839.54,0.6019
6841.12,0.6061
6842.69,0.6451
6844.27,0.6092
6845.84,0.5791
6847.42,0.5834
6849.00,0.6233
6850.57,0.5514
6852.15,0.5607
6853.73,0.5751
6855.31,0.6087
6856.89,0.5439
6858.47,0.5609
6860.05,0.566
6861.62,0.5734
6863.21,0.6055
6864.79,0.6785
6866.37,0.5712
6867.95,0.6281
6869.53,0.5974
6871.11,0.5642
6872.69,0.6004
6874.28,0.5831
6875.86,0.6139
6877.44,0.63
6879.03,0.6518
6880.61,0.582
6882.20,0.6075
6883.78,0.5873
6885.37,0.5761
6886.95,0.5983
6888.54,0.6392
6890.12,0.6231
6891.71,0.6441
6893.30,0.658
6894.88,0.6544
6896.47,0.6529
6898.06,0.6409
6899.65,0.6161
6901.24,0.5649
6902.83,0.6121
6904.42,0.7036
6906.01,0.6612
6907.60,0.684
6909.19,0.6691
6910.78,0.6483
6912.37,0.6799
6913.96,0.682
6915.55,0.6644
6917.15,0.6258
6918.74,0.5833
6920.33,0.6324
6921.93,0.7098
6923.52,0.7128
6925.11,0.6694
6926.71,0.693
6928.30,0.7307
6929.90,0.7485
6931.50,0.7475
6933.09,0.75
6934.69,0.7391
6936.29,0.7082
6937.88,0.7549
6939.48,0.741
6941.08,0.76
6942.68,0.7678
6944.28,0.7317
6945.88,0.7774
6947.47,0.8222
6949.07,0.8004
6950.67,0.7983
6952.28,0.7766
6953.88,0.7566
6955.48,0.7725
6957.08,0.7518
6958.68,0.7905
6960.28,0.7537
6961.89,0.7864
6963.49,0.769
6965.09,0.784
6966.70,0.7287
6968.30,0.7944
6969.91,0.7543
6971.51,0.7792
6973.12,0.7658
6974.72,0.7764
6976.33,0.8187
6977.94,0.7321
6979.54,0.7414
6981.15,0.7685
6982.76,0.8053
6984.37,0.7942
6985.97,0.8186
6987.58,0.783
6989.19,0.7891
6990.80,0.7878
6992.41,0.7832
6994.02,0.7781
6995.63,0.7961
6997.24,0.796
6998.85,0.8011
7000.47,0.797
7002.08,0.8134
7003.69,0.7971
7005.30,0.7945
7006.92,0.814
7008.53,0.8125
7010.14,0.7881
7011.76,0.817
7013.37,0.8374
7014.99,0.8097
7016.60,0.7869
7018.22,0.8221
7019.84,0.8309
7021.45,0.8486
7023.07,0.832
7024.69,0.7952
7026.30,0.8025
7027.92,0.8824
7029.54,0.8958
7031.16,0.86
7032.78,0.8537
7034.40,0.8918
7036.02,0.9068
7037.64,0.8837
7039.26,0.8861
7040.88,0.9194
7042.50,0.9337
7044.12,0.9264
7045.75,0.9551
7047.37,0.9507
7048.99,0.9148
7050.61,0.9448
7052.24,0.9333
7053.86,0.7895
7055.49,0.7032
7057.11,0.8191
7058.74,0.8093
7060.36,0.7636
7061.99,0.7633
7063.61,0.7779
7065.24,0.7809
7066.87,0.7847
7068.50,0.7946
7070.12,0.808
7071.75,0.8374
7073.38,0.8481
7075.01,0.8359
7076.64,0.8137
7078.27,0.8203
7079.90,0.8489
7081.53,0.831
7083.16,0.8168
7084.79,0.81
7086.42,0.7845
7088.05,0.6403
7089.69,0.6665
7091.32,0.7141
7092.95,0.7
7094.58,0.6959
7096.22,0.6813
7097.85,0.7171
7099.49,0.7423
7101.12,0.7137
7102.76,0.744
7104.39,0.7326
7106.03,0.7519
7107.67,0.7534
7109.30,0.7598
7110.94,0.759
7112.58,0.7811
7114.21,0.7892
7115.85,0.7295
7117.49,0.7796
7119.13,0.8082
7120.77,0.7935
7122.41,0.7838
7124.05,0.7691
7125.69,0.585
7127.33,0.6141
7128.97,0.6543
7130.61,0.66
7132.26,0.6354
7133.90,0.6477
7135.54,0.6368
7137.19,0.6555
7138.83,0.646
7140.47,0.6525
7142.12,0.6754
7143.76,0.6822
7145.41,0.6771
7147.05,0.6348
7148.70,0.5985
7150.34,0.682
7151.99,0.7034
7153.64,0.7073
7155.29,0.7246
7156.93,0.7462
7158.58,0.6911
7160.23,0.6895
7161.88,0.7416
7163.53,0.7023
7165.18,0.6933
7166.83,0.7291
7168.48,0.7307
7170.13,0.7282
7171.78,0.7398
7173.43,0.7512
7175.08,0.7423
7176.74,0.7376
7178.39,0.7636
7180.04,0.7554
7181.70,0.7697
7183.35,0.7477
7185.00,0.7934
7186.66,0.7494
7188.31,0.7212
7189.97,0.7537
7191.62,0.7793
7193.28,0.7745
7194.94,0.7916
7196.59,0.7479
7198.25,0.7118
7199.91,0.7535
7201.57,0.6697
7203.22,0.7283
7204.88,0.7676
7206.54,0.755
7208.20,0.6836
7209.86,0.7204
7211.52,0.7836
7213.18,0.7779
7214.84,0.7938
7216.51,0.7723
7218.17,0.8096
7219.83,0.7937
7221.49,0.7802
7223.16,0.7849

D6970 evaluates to 1.34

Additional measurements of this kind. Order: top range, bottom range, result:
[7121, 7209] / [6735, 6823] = 1.30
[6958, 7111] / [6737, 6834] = 1.41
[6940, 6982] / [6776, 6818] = 1.35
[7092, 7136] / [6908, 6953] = 1.06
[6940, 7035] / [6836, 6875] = 1.40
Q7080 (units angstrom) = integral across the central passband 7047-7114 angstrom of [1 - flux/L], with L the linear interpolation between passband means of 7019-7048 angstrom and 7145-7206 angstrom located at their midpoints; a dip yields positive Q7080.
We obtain 3.9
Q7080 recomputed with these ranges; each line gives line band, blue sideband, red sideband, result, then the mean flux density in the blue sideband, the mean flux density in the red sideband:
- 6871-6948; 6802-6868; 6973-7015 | 2.5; 0.597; 0.793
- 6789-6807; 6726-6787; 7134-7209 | 1.2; 0.626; 0.718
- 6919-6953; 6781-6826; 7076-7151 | -4.8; 0.594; 0.719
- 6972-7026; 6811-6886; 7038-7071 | -1.2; 0.598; 0.848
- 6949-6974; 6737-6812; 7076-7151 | -3.7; 0.615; 0.719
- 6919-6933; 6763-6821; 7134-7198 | -1.3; 0.606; 0.716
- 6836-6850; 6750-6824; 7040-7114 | 0.9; 0.609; 0.797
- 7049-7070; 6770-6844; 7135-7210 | -3.9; 0.605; 0.719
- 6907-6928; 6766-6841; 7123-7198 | -1.0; 0.605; 0.707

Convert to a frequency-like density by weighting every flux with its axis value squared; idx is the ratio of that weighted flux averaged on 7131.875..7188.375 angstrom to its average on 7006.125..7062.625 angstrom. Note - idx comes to 0.9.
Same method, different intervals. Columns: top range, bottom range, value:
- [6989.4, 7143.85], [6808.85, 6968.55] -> 1.26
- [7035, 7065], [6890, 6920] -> 1.39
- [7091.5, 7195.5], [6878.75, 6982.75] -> 1.08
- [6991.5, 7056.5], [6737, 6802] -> 1.47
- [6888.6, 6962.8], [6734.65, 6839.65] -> 1.20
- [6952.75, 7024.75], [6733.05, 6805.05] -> 1.36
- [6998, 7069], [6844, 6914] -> 1.43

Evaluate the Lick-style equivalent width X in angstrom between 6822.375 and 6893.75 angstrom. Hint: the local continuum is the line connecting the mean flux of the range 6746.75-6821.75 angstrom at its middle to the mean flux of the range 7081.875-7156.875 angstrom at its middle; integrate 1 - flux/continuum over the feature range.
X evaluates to 3.3 angstrom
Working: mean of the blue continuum 0.609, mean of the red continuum 0.71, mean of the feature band 0.602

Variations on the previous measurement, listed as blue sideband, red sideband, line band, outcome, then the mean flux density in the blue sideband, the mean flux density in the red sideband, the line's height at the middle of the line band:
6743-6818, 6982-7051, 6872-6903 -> 4.24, 0.611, 0.84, 0.715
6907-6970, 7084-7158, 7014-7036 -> -3.73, 0.731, 0.707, 0.72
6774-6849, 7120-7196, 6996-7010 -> -2.97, 0.603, 0.71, 0.662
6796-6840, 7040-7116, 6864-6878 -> 0.71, 0.599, 0.796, 0.639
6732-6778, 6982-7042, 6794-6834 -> 4.61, 0.63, 0.825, 0.675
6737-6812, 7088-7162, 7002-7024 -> -4.54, 0.615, 0.703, 0.675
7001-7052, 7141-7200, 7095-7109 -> 1.04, 0.859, 0.725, 0.789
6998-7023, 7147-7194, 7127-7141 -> 1.91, 0.812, 0.728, 0.747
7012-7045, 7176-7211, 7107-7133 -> 2.25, 0.86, 0.747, 0.797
